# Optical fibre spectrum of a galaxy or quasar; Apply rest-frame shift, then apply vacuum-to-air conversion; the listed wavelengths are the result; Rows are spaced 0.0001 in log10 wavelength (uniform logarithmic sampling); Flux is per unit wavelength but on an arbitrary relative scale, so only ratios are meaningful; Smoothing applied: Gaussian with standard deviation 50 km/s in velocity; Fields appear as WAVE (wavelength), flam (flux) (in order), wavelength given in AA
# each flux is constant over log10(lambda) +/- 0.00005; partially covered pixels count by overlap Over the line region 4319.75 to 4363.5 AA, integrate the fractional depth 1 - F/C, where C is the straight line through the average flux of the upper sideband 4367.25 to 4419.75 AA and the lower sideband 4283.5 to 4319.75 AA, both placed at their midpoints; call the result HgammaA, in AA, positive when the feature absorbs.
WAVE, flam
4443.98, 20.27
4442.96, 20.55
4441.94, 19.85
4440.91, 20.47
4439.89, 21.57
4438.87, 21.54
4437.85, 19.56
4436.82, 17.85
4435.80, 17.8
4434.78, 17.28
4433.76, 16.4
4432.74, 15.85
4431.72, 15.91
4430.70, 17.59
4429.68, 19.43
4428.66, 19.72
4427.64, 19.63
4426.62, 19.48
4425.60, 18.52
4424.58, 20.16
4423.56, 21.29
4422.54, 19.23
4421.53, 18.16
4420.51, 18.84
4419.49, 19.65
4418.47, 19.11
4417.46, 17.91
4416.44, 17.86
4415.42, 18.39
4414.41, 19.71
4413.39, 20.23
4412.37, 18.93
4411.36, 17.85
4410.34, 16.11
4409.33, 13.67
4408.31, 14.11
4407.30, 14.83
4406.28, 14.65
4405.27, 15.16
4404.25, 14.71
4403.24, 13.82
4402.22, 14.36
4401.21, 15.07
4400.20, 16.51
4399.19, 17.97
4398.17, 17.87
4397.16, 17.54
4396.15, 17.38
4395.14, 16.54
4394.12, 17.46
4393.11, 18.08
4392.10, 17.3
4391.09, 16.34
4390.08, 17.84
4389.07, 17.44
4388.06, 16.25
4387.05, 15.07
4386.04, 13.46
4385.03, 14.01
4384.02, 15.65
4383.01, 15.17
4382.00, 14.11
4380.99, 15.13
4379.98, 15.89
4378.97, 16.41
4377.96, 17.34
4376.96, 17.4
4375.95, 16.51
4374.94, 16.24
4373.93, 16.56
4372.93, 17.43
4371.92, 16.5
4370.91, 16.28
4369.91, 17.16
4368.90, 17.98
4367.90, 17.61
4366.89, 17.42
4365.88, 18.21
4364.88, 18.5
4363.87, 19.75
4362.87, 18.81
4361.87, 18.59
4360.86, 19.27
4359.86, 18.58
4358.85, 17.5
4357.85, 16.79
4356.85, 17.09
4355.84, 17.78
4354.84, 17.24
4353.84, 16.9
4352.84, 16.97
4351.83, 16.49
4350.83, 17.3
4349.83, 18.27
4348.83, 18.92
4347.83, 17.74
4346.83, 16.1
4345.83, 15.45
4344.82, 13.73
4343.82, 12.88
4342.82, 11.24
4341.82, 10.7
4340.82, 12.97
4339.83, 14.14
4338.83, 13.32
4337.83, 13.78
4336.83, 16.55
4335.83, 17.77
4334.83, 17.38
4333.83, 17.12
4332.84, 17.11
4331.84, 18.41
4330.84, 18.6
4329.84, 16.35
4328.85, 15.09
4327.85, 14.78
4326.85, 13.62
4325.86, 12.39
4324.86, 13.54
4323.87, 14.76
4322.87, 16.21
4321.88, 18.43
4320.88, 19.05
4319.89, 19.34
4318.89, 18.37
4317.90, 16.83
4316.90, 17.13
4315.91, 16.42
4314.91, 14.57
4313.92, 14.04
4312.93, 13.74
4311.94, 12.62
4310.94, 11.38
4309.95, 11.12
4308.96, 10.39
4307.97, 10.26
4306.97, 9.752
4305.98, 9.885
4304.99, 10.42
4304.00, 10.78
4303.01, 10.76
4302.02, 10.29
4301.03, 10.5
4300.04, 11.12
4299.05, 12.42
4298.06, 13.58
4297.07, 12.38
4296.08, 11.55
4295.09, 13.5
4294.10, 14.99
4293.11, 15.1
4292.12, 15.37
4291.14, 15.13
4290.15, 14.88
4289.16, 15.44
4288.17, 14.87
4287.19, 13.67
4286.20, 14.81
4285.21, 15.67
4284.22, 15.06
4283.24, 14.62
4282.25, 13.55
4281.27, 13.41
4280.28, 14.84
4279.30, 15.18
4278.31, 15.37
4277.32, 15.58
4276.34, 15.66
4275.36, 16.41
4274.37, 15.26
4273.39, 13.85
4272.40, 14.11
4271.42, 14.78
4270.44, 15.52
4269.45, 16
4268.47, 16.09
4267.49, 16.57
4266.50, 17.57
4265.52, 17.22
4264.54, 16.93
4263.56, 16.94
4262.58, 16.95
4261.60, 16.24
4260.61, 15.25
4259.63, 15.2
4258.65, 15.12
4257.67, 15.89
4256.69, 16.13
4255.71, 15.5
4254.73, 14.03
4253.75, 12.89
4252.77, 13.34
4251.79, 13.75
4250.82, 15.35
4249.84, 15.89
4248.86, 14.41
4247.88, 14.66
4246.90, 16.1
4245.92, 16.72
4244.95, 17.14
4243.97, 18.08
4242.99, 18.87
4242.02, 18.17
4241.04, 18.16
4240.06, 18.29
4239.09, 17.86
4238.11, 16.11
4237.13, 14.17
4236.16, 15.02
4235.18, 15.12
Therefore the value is -4.4 AA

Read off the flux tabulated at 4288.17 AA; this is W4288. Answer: 14.87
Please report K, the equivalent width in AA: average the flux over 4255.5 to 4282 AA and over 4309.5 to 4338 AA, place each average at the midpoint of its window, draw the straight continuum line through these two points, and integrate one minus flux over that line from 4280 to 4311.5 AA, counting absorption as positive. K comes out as 5.8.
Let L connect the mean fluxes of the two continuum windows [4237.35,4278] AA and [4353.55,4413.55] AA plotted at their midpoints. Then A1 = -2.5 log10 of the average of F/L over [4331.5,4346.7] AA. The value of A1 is 0.11 mag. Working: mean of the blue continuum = 15.9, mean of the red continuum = 16.7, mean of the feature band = 14.8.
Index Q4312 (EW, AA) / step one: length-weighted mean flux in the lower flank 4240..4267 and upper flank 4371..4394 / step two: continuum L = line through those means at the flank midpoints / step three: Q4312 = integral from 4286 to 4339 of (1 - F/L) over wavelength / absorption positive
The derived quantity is 6.02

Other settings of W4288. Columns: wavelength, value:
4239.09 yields 17.86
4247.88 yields 14.66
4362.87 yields 18.81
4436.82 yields 17.85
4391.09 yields 16.34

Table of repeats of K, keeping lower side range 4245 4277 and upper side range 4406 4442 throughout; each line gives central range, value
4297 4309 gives 3.9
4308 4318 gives 1.8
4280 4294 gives 1.1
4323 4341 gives 1.4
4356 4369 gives -0.7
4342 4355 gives 0.8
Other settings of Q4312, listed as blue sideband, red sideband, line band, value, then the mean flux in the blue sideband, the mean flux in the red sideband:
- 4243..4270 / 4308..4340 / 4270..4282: 0.56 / 15.8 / 15.4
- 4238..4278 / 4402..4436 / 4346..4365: -0.93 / 16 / 17.6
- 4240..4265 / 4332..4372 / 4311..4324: 0.19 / 16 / 16.6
